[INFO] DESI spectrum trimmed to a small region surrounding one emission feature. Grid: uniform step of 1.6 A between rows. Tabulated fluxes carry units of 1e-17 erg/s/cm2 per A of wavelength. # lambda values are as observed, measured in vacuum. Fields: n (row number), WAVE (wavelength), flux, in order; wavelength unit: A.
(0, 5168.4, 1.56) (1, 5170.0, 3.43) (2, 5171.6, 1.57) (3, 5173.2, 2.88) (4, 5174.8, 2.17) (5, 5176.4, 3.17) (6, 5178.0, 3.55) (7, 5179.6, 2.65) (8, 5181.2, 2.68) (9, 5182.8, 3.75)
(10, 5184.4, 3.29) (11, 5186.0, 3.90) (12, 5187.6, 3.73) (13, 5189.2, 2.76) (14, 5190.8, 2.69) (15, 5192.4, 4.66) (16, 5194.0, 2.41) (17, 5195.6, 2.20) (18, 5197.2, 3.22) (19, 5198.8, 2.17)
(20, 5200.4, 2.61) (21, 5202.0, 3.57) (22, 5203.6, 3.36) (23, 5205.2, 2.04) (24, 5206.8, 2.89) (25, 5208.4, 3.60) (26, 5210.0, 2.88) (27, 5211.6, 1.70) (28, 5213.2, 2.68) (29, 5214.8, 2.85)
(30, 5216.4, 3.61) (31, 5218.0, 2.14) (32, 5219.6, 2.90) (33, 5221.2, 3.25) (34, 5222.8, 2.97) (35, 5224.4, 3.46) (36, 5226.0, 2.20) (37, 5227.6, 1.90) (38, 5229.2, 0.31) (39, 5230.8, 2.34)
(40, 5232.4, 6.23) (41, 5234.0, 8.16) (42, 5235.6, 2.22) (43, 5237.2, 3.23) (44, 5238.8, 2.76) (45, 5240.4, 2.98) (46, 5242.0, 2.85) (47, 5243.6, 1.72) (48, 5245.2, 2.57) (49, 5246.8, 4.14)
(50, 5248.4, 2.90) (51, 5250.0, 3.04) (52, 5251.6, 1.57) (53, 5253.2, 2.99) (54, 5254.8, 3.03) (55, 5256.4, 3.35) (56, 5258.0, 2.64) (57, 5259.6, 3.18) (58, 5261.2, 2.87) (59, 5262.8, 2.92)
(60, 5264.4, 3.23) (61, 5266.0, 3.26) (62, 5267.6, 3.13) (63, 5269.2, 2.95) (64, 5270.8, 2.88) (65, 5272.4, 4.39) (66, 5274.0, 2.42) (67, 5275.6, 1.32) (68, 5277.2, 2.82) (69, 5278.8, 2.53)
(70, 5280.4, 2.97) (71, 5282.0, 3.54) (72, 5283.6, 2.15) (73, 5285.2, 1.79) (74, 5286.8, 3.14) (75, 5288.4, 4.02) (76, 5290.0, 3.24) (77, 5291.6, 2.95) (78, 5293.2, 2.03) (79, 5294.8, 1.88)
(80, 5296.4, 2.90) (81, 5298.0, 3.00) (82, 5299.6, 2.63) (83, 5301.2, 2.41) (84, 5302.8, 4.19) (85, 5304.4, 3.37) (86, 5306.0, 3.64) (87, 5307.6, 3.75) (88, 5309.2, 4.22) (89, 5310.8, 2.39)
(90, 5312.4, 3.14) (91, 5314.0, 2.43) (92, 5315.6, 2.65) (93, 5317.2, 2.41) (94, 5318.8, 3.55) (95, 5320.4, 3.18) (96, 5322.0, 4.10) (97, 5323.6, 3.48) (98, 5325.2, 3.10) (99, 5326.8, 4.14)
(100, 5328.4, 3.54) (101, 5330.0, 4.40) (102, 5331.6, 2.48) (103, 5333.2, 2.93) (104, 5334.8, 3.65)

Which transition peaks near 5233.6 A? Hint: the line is H-beta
